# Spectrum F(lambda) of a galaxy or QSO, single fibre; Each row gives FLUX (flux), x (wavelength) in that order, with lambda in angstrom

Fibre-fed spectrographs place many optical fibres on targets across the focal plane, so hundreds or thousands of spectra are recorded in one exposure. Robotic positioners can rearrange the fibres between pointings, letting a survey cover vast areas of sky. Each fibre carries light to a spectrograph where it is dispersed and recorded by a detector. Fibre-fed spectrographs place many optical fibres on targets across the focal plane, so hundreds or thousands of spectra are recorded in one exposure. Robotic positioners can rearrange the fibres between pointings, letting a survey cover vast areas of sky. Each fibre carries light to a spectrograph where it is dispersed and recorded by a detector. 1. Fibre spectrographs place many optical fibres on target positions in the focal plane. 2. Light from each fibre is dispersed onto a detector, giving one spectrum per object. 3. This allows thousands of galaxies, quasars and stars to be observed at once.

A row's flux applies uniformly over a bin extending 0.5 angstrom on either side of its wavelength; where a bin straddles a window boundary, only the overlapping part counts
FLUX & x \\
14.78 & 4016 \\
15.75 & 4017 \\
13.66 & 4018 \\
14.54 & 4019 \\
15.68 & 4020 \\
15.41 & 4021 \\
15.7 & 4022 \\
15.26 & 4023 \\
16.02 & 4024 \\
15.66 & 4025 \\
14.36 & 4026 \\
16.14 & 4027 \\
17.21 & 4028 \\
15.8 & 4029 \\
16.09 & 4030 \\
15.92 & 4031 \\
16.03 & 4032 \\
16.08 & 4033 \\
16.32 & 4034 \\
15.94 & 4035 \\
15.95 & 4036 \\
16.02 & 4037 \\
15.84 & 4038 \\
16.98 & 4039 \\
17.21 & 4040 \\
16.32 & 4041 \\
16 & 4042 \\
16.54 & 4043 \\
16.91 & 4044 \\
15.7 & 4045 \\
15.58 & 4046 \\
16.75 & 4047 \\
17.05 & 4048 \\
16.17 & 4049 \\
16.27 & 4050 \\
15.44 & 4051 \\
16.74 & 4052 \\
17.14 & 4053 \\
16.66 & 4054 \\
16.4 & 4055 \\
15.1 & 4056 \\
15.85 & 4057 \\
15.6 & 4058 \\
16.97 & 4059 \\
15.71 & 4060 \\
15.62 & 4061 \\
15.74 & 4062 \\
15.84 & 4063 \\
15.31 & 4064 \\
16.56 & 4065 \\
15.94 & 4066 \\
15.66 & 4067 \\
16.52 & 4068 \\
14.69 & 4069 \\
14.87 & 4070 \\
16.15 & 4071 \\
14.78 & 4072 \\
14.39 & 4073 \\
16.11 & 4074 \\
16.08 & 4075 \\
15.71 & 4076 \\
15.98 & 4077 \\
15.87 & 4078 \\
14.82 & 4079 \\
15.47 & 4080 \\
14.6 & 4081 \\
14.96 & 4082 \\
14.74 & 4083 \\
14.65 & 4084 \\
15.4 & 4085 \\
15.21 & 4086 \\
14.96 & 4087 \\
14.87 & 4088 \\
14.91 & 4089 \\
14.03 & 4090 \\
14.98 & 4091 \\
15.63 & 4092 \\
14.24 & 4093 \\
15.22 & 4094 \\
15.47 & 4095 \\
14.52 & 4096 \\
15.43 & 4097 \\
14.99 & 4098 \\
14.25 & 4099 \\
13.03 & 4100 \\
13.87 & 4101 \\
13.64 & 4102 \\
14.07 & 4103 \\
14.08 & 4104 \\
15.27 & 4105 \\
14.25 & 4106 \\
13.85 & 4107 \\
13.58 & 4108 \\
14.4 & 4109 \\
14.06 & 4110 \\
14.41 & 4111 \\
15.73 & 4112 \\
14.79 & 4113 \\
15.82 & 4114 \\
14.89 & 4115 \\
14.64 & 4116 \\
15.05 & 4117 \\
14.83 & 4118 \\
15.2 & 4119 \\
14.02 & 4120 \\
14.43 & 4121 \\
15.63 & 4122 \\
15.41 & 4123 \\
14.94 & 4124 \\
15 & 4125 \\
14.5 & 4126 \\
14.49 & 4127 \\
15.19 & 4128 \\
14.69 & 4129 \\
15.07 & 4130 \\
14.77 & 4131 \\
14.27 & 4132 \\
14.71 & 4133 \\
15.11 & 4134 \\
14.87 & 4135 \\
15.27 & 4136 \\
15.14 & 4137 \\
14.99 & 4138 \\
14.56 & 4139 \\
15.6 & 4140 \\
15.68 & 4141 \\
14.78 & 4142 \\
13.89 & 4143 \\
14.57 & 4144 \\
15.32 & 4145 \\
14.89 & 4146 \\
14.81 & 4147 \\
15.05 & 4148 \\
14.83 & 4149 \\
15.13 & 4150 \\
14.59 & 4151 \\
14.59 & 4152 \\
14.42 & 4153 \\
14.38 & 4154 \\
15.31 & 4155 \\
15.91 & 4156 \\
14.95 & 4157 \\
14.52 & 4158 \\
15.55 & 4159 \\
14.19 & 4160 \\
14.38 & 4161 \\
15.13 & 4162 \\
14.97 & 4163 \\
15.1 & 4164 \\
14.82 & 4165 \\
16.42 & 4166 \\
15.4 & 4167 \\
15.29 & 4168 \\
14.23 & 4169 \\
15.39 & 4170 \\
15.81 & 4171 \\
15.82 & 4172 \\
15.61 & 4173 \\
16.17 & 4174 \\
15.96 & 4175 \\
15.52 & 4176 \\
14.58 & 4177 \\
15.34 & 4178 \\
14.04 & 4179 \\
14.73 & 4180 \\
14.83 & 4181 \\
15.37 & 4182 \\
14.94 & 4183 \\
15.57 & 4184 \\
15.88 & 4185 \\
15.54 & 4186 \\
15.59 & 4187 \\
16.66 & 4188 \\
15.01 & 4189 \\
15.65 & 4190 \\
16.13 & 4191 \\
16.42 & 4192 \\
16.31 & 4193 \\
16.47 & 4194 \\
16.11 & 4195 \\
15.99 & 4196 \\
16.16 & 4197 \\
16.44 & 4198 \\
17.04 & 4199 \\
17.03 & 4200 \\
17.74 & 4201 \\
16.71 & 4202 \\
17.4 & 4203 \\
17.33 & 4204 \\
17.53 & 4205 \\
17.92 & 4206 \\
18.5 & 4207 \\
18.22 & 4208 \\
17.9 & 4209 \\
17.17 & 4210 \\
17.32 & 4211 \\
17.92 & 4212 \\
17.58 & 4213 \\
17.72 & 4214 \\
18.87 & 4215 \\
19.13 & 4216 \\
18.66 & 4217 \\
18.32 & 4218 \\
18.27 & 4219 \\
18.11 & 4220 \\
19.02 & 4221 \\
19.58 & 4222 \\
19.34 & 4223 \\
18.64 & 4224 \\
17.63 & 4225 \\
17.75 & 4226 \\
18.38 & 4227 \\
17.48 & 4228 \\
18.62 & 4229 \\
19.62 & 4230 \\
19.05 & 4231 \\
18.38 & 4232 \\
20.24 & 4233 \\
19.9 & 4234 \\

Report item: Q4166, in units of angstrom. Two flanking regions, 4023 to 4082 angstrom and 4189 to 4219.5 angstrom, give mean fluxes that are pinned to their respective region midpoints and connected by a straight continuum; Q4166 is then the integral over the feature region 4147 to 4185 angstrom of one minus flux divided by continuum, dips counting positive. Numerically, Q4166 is 4.1 angstrom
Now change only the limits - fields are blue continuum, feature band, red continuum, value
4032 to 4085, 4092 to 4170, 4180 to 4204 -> 5.9 angstrom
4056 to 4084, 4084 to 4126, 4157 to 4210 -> 2.6 angstrom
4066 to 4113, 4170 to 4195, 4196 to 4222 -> 2.2 angstrom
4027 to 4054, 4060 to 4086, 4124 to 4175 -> 0.8 angstrom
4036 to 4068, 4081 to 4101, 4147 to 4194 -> 1.4 angstrom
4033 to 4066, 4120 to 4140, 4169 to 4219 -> 1.8 angstrom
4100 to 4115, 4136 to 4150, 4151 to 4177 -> -0.1 angstrom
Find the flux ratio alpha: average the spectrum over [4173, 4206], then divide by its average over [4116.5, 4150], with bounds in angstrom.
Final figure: 1.08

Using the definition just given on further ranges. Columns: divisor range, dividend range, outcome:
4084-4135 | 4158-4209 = 1.08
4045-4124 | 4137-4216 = 1.04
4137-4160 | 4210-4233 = 1.24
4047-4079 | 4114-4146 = 0.94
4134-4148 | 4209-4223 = 1.22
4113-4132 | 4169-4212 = 1.09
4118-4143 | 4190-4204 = 1.11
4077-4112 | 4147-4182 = 1.03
